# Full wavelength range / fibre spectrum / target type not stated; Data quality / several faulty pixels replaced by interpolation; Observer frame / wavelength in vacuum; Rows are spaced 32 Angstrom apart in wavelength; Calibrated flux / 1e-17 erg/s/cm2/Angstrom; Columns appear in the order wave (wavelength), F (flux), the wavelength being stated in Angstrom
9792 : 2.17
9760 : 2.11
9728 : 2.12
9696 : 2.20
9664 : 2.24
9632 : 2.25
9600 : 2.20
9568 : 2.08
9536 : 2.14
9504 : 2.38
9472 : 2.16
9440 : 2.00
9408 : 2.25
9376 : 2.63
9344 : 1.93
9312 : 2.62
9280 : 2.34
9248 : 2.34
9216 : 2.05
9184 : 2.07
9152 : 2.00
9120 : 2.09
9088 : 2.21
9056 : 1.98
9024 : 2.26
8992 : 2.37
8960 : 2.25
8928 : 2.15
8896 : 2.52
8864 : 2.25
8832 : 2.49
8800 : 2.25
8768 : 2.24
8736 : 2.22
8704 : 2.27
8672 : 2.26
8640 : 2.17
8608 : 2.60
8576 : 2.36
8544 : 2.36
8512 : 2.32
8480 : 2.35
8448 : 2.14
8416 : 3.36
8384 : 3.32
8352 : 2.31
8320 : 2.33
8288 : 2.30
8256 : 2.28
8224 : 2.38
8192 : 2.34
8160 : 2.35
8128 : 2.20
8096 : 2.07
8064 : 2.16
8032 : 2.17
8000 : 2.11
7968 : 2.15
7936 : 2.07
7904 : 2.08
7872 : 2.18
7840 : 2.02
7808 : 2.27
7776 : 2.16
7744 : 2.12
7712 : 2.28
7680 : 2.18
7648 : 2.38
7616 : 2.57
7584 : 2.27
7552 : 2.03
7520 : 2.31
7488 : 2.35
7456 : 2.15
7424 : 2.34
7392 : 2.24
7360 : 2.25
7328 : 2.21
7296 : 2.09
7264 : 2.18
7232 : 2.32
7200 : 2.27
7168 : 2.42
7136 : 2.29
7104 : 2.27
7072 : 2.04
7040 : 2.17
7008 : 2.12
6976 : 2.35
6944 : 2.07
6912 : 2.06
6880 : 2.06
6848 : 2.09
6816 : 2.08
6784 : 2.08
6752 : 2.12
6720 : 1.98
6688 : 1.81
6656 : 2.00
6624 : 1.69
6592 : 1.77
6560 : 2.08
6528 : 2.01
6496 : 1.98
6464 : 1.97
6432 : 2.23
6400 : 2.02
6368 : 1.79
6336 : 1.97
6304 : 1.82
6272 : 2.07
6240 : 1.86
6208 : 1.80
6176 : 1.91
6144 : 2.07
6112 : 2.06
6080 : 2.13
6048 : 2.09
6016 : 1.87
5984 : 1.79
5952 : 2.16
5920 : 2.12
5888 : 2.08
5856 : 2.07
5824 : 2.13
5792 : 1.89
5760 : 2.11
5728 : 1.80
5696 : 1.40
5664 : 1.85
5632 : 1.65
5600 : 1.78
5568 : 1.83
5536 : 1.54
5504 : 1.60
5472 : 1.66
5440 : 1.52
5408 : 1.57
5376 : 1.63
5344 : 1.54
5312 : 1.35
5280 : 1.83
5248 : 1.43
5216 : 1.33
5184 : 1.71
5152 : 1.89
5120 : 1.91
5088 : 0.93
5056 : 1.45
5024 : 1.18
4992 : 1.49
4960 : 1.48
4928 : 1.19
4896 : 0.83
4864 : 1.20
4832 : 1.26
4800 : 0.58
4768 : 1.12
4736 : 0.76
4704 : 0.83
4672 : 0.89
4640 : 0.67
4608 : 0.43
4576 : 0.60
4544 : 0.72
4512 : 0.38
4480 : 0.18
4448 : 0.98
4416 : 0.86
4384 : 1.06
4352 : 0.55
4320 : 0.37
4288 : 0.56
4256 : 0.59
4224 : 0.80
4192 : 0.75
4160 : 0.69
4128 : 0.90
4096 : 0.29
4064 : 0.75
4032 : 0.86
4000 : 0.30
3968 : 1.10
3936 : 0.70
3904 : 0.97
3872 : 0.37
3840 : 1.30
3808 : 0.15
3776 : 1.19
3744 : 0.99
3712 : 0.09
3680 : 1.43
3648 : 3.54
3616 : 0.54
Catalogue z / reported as 0.279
